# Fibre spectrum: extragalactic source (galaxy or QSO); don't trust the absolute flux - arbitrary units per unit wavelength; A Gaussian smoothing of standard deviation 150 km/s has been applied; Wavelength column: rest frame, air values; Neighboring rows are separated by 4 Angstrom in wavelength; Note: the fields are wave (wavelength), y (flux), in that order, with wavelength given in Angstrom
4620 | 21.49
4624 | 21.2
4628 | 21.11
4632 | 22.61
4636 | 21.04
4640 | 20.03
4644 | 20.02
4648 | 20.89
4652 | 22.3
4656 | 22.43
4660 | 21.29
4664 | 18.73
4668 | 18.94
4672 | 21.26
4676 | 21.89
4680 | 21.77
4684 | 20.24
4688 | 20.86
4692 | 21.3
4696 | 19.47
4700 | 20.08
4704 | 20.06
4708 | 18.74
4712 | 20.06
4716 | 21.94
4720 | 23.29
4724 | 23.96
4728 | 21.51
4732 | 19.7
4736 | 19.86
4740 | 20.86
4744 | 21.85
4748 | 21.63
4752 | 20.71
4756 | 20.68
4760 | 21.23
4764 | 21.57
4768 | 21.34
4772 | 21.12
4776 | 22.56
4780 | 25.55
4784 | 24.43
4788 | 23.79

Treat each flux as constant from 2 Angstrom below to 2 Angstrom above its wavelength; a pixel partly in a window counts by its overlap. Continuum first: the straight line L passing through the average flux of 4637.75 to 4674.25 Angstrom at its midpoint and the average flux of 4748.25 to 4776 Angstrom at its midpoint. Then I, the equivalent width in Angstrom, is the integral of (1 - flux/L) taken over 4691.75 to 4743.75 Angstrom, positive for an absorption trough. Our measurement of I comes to 0.4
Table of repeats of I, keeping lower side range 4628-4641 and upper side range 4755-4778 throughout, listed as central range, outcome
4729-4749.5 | 0.60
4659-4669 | 0.83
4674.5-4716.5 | 1.67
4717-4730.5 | -0.84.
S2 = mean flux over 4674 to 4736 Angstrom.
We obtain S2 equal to 21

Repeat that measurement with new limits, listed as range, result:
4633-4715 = 20.6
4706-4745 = 21.2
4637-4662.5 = 21.1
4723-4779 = 21.4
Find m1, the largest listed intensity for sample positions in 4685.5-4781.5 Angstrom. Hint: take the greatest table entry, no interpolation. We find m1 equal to 25.55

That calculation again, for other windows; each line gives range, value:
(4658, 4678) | 21.89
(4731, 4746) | 21.85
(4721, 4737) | 23.96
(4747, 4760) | 21.63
